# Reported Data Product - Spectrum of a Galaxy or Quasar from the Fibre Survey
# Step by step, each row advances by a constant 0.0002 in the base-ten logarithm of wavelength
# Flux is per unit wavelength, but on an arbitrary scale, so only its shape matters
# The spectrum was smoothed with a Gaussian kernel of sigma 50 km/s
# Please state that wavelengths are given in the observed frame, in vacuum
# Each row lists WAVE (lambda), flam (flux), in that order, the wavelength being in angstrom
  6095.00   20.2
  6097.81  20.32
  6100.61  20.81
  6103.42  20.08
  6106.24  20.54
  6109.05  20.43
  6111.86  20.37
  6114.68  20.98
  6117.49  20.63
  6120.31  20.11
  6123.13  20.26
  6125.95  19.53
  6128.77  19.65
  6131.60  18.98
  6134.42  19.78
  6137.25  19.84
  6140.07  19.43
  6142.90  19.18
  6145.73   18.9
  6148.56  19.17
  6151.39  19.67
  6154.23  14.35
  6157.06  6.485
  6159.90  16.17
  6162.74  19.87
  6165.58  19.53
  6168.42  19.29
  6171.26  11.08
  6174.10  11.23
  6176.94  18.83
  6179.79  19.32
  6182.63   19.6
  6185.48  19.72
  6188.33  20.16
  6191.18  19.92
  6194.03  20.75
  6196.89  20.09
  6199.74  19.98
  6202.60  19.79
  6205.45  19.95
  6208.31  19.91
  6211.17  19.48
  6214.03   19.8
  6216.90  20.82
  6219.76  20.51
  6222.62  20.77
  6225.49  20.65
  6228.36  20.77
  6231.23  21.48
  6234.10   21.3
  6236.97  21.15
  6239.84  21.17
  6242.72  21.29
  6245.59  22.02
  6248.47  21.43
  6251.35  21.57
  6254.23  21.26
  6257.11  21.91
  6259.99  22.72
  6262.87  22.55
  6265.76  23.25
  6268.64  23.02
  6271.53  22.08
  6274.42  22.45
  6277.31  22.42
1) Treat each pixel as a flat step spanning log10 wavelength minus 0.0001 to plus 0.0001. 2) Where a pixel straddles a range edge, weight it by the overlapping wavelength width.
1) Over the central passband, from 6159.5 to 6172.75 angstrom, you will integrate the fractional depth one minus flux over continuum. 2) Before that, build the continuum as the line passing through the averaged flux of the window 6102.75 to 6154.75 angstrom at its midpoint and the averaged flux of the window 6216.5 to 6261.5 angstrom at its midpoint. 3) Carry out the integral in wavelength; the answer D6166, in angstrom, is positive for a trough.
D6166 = 2.0 angstrom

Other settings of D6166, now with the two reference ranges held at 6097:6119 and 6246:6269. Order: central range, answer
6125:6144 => 1.2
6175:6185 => 1.1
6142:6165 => 4.7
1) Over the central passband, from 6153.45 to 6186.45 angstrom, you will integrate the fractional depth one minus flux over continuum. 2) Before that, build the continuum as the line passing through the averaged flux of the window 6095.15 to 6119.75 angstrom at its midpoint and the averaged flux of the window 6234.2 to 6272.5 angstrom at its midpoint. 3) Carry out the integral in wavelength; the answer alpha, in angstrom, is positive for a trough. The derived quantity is 7.6 angstrom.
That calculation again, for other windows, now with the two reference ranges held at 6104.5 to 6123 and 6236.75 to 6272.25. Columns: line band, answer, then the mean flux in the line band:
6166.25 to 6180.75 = 3.5 angstrom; 16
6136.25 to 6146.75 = 0.7 angstrom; 19.3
